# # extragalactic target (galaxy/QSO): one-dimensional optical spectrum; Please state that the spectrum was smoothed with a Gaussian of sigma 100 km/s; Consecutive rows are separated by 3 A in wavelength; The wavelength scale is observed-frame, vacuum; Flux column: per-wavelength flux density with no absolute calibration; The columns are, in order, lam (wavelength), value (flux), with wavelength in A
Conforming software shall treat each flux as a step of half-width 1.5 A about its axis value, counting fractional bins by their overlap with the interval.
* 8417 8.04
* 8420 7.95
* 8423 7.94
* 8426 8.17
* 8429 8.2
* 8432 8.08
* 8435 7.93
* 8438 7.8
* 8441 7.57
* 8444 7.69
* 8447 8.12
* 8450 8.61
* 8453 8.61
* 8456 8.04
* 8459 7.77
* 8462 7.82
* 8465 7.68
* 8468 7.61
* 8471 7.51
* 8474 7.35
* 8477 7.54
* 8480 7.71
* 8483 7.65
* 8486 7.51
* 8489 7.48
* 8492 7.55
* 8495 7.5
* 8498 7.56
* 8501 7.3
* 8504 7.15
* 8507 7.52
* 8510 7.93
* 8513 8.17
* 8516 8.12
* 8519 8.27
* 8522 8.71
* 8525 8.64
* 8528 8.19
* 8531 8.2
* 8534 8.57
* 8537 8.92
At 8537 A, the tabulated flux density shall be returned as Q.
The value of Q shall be 8.92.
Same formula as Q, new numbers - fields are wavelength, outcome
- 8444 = 7.69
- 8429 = 8.2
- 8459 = 7.77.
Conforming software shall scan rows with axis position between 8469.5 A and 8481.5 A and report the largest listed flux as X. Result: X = 7.71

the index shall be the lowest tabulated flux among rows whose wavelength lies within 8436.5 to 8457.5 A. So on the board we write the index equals 7.57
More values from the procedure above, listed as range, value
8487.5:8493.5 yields 7.48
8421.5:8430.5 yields 7.94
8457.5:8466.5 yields 7.68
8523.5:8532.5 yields 8.19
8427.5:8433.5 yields 8.08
